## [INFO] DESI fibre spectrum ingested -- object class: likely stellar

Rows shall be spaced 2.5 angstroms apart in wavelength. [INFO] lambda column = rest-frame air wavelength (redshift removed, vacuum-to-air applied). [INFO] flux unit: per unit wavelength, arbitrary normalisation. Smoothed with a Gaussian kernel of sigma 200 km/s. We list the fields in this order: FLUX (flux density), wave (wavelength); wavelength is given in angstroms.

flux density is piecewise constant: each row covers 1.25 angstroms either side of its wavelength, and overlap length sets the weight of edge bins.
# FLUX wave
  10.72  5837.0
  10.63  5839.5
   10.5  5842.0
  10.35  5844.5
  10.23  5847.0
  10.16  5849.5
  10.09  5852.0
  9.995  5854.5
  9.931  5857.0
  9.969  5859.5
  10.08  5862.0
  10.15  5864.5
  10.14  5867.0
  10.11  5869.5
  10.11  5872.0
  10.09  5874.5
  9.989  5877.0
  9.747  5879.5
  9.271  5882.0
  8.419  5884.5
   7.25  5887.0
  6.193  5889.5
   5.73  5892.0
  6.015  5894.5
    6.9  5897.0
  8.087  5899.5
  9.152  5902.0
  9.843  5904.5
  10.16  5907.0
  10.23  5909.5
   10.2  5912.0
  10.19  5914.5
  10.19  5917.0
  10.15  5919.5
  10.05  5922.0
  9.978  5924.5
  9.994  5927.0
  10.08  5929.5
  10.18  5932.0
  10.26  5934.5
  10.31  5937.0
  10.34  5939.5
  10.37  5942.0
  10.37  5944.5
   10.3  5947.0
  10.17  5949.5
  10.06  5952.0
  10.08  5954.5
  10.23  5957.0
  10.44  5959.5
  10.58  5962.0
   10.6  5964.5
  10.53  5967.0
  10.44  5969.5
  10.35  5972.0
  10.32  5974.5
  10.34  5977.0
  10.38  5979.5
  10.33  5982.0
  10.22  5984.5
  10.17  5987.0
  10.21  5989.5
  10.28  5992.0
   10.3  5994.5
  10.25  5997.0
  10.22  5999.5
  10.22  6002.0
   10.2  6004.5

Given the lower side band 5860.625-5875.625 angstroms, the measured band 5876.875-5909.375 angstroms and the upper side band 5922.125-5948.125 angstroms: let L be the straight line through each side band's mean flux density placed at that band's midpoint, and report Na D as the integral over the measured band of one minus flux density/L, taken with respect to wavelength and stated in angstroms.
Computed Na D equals 6.2 angstroms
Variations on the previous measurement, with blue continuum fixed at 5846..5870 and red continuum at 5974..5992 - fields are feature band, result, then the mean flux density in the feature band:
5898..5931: 1.05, 9.85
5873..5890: 2.15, 8.84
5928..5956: -0.03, 10.2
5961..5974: -0.30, 10.5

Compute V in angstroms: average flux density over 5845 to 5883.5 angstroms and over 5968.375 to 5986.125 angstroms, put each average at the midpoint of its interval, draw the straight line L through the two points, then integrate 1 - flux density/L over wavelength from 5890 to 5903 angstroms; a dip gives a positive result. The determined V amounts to 3.9 angstroms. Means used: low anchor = 10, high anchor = 10.3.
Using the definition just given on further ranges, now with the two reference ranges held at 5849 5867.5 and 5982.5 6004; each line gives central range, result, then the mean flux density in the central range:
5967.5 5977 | -0.2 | 10.4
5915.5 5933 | 0.1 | 10.1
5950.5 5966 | -0.2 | 10.3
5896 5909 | 1.5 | 8.95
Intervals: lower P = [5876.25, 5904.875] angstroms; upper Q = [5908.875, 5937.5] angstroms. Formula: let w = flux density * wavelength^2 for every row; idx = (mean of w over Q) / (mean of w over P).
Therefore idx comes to 1.29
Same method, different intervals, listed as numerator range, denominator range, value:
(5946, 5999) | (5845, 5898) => 1.17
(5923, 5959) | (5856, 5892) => 1.13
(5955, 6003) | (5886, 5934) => 1.17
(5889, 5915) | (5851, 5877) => 0.85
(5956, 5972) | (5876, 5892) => 1.31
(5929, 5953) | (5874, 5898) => 1.32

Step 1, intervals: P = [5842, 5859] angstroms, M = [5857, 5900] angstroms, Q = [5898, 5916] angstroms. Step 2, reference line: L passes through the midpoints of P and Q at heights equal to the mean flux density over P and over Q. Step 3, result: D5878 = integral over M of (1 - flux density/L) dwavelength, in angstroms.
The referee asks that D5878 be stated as 5.0 angstroms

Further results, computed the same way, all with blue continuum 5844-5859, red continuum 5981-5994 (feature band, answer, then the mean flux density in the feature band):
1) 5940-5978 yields -0.5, 10.3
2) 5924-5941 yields 0.0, 10.2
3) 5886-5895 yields 3.4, 6.29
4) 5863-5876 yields 0.0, 10.1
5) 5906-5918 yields 0.0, 10.2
